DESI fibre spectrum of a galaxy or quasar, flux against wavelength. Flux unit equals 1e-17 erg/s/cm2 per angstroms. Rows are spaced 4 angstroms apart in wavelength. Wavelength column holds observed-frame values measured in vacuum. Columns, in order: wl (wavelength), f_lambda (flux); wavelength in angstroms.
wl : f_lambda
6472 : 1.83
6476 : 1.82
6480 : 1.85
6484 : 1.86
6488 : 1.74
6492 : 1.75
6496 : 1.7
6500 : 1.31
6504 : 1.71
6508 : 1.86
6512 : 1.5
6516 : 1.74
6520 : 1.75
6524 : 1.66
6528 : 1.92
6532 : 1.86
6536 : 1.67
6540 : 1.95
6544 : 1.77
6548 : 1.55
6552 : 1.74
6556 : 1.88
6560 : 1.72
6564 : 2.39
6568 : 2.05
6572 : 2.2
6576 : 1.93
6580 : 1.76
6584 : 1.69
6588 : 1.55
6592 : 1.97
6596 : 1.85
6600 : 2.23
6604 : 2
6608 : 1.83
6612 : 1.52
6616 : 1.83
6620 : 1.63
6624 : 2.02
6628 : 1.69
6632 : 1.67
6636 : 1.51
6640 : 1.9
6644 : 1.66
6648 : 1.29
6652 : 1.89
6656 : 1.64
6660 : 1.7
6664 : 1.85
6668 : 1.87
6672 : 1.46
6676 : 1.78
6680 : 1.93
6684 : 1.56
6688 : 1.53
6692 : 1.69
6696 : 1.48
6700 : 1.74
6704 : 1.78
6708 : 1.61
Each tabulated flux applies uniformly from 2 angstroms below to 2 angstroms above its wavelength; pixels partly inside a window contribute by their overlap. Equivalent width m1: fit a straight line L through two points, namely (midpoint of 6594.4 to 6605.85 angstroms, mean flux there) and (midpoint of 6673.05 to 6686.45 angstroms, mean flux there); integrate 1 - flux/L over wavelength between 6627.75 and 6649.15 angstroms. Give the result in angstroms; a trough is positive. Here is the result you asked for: 2.9 angstroms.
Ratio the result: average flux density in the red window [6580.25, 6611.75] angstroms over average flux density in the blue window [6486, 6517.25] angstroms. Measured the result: 1.1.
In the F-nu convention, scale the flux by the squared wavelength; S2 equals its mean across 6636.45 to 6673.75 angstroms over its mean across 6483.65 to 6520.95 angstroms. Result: 1.05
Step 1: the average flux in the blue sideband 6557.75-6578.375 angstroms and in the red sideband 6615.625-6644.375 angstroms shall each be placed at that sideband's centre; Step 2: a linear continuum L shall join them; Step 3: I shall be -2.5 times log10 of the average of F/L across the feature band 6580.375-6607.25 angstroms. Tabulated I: 0.03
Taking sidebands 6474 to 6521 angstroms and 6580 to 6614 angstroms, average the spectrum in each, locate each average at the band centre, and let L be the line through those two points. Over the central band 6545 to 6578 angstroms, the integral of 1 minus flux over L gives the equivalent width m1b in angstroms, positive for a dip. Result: -2.6 angstroms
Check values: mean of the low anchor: 1.72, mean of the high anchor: 1.83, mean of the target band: 1.93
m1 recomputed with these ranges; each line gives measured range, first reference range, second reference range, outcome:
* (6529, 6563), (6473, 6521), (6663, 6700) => -1.6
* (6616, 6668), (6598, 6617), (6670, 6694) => 1.9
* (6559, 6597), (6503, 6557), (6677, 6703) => -4.2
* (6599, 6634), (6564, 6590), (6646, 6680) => 0.0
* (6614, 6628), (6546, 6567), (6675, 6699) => -0.3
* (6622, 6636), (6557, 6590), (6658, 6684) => 0.5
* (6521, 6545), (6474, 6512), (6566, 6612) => -0.1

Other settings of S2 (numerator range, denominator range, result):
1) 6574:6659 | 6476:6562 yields 1.04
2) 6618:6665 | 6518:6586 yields 0.94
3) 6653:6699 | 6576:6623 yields 0.95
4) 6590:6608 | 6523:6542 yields 1.12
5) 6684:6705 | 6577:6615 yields 0.92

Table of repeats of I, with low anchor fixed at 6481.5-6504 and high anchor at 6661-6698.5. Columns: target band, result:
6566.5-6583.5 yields -0.16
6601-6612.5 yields -0.11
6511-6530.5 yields -0.03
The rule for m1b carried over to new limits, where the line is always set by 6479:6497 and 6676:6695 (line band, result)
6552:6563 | -0.6 angstroms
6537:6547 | -0.3 angstroms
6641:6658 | 0.6 angstroms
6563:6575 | -3.0 angstroms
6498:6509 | 1.0 angstroms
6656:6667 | -0.4 angstroms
